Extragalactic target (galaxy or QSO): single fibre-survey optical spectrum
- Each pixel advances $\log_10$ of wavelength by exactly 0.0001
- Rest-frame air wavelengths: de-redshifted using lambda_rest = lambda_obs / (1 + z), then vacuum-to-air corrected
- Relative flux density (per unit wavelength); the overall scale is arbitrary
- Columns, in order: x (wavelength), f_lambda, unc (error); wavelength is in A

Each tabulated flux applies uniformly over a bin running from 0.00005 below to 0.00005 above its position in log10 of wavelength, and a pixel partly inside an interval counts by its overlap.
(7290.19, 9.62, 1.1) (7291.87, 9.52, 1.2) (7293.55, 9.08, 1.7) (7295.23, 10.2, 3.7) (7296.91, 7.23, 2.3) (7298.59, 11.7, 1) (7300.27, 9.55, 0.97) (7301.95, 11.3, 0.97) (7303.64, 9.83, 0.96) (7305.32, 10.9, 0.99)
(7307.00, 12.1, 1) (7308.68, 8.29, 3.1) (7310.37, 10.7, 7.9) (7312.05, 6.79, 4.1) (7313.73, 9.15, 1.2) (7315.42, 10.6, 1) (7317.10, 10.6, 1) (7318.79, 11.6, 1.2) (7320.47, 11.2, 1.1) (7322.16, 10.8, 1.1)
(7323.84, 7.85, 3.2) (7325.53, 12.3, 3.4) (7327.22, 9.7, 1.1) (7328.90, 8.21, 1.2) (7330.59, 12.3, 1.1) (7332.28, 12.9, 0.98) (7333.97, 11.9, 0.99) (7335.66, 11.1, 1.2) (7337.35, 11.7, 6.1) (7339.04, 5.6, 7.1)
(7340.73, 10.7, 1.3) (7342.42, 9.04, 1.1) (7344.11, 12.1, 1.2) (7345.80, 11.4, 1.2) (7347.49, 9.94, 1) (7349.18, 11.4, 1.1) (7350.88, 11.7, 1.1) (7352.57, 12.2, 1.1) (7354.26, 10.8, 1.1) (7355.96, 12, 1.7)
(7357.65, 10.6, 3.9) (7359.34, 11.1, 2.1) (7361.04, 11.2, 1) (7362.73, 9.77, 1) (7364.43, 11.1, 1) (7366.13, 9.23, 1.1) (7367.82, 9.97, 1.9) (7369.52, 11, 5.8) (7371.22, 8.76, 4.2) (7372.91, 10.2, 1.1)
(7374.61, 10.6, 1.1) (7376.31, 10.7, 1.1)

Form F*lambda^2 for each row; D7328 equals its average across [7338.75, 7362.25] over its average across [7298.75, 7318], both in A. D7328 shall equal 1.1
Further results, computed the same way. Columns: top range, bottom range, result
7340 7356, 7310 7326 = 1.11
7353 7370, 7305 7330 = 1.08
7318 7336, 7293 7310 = 1.09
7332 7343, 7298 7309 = 0.98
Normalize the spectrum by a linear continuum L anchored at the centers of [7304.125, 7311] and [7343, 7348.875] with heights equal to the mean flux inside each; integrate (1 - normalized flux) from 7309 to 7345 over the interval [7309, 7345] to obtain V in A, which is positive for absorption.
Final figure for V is 1.60 A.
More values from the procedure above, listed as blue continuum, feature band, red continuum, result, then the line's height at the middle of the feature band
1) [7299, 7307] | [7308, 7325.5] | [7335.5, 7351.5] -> 1.1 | 10.6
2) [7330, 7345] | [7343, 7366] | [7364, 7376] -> -1.4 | 10.4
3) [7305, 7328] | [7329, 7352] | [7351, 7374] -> -0.9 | 10.4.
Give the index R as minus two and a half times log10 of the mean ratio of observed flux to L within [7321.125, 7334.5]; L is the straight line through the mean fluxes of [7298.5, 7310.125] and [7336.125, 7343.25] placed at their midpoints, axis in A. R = -0.11 mag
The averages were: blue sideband 10.5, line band 10.7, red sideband 9.36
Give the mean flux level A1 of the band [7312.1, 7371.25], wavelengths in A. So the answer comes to 10.6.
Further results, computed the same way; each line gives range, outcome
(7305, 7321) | 10.2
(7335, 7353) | 10.6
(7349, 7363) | 11.2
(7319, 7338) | 10.9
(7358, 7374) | 10.3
